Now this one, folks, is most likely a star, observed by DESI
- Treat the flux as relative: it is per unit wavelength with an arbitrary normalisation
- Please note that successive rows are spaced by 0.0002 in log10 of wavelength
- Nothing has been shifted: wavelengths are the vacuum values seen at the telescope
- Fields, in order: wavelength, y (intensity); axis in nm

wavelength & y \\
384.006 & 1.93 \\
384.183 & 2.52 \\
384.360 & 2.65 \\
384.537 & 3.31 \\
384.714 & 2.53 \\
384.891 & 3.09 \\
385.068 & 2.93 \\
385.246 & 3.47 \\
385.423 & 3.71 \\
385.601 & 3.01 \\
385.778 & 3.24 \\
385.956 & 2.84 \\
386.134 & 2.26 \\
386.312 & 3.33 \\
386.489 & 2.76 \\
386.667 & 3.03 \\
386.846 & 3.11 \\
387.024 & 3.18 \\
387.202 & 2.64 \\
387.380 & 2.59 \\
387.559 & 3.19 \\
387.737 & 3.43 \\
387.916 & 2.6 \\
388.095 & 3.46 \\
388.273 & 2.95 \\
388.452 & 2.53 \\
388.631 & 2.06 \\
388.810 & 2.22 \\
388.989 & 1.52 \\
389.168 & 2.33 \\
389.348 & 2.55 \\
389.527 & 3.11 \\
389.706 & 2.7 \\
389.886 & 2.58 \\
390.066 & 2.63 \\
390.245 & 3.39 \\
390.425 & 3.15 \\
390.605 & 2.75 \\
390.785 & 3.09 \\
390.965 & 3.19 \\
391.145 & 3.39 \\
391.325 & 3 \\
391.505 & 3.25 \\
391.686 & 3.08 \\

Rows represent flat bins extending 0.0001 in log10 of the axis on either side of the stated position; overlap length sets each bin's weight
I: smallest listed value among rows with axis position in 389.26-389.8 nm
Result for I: 2.55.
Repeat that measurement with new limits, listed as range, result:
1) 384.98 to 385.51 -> 2.93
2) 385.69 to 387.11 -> 2.26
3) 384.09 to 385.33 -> 2.52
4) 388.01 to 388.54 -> 2.53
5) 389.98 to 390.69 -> 2.63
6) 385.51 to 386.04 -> 2.84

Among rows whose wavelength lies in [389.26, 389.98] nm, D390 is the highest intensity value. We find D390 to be 3.11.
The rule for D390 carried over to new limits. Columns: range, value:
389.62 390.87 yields 3.39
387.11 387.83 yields 3.43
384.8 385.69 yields 3.71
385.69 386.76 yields 3.33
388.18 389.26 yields 2.95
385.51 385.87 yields 3.24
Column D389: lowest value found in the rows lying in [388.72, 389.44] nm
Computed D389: 1.52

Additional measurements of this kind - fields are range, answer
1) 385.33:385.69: 3.01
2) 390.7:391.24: 3.09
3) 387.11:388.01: 2.59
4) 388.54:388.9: 2.06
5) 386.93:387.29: 2.64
